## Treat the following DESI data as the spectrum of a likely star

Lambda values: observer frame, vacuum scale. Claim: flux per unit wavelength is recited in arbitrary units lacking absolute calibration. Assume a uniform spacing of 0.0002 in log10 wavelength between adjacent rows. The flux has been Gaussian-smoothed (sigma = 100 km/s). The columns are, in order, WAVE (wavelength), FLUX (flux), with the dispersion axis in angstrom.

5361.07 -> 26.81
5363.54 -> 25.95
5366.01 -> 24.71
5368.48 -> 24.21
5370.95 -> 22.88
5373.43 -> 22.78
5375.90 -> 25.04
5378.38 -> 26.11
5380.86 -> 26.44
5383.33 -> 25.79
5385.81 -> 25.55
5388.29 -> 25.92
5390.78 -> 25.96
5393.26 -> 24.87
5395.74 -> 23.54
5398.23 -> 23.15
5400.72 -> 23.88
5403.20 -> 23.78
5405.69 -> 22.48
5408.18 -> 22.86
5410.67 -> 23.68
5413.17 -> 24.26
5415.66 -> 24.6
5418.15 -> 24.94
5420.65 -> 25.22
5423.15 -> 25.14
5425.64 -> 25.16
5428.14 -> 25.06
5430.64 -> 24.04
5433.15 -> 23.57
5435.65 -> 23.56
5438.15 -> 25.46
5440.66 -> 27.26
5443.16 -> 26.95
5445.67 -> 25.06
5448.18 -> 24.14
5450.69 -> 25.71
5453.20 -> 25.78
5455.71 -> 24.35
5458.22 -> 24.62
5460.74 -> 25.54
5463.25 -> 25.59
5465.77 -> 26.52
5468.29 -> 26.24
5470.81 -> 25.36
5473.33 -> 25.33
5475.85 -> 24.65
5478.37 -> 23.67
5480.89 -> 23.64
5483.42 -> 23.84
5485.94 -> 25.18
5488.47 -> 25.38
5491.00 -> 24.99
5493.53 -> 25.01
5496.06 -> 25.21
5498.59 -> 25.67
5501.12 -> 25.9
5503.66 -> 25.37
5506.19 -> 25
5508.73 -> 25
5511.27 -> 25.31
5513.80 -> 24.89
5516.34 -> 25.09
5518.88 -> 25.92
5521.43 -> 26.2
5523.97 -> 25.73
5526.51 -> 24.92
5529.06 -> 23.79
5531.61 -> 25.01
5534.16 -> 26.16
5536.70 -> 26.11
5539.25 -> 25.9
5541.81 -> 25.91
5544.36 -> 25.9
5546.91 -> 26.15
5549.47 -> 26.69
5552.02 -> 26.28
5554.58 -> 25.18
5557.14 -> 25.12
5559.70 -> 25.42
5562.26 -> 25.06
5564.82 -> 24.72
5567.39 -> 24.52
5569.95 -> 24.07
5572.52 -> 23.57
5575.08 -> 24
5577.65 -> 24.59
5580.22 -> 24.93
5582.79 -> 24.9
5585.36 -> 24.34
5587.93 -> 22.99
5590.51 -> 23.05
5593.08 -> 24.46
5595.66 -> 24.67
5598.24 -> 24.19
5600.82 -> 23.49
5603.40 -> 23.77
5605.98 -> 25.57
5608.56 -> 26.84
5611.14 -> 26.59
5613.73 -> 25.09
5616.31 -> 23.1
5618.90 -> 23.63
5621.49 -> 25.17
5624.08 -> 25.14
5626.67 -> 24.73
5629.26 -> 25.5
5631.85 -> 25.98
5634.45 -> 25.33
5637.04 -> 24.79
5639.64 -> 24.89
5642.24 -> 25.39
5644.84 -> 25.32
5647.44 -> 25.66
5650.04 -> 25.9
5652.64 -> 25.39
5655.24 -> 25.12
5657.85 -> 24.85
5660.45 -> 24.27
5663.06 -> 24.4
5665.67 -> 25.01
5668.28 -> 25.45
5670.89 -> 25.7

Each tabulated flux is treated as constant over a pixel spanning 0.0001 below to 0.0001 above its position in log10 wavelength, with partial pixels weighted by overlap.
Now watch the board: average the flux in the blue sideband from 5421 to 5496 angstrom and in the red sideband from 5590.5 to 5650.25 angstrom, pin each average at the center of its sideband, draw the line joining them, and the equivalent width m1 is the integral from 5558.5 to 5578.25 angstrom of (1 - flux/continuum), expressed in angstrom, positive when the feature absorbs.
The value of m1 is 0.4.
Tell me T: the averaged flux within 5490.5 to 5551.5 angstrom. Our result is 25.5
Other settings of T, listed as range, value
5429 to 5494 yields 25.1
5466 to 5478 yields 25.4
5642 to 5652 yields 25.6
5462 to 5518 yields 25.1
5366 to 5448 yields 24.7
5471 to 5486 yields 24.4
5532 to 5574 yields 25.4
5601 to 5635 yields 25.1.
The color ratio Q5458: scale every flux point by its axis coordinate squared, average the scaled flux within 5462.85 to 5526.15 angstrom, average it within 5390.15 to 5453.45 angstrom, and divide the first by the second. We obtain 1.05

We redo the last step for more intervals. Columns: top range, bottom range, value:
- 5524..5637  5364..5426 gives 1.09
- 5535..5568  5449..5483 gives 1.05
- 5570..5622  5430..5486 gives 1.02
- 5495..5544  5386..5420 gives 1.10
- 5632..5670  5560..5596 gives 1.06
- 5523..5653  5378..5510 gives 1.06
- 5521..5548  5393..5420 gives 1.13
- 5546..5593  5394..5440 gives 1.08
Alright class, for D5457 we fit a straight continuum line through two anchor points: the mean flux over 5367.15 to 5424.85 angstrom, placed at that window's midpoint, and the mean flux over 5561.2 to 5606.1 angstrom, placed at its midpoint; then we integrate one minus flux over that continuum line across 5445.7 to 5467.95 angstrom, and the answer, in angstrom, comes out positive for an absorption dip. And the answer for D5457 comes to -0.8 angstrom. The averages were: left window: 24.5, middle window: 25.3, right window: 24.2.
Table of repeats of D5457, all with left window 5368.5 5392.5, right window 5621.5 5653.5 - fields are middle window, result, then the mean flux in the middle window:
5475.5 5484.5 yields 0.5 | 23.9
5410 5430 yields 0.3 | 24.8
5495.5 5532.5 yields -0.1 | 25.3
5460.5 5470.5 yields -0.3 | 26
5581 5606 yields 1.2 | 24.1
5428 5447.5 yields 0.0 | 25.1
